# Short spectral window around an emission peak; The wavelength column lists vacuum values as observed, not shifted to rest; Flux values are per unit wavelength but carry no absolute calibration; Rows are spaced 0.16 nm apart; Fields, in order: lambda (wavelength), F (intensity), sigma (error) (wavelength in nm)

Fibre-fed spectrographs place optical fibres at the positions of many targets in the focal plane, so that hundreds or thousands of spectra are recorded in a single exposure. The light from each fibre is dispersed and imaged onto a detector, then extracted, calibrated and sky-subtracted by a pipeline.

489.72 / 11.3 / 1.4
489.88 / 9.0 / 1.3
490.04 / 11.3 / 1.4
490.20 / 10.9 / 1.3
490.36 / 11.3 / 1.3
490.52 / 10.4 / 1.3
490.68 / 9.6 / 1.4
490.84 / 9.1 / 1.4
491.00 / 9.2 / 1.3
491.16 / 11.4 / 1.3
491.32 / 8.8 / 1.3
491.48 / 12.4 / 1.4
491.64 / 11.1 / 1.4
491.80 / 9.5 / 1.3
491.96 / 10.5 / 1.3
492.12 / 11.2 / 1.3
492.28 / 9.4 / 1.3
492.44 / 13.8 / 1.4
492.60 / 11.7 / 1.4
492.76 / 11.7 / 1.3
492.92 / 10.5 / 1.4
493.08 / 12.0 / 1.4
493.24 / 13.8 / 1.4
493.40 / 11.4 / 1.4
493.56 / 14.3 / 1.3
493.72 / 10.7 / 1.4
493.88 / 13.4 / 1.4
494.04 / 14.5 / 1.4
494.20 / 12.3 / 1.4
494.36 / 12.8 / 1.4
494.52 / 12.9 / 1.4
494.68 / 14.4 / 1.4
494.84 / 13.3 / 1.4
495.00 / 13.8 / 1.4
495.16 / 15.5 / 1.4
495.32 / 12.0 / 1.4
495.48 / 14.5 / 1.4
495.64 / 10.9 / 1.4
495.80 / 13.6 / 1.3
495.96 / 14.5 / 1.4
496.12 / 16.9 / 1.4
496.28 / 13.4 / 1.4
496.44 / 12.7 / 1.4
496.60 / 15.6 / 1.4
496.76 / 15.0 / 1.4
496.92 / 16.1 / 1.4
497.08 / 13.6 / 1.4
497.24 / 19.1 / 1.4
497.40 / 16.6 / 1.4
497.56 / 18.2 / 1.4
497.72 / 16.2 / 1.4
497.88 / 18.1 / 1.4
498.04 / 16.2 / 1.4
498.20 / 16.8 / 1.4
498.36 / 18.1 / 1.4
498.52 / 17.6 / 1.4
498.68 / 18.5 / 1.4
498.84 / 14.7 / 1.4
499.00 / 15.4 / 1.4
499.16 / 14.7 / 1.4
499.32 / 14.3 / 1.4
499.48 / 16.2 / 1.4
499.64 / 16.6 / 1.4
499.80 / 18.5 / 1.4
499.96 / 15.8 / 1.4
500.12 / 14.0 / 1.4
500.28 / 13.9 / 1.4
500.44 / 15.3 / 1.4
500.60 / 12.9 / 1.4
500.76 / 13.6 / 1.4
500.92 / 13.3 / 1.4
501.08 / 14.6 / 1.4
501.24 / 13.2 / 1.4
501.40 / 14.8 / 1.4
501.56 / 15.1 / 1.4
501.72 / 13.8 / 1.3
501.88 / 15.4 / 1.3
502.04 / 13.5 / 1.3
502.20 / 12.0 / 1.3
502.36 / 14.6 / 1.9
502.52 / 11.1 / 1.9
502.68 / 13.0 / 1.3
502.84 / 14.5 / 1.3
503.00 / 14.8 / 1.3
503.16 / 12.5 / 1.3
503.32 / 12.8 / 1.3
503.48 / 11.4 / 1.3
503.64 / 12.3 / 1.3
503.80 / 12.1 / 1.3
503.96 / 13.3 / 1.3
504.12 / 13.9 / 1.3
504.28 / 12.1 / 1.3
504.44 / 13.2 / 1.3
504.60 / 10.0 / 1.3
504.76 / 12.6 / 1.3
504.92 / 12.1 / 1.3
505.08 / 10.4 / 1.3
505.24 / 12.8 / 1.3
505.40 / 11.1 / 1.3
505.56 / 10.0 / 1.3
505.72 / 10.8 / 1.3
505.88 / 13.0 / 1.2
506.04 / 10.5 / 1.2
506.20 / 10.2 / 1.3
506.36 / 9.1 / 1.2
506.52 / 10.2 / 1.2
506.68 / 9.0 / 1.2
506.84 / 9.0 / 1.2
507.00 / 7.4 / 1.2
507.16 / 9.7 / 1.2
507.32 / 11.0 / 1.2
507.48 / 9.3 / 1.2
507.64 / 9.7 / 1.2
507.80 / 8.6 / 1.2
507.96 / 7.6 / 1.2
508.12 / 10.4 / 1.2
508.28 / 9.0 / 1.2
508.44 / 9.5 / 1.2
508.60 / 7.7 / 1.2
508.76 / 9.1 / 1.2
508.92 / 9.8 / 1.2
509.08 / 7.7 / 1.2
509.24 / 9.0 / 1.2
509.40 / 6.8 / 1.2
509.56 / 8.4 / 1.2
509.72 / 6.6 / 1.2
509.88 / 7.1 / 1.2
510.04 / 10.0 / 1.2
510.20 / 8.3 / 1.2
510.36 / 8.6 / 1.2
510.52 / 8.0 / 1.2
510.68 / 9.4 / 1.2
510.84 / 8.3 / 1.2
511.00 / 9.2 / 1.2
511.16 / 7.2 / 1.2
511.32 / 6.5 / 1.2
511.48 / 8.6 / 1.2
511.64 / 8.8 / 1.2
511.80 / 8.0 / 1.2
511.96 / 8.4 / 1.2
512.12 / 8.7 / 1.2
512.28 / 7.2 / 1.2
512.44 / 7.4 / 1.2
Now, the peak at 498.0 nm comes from Mg II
